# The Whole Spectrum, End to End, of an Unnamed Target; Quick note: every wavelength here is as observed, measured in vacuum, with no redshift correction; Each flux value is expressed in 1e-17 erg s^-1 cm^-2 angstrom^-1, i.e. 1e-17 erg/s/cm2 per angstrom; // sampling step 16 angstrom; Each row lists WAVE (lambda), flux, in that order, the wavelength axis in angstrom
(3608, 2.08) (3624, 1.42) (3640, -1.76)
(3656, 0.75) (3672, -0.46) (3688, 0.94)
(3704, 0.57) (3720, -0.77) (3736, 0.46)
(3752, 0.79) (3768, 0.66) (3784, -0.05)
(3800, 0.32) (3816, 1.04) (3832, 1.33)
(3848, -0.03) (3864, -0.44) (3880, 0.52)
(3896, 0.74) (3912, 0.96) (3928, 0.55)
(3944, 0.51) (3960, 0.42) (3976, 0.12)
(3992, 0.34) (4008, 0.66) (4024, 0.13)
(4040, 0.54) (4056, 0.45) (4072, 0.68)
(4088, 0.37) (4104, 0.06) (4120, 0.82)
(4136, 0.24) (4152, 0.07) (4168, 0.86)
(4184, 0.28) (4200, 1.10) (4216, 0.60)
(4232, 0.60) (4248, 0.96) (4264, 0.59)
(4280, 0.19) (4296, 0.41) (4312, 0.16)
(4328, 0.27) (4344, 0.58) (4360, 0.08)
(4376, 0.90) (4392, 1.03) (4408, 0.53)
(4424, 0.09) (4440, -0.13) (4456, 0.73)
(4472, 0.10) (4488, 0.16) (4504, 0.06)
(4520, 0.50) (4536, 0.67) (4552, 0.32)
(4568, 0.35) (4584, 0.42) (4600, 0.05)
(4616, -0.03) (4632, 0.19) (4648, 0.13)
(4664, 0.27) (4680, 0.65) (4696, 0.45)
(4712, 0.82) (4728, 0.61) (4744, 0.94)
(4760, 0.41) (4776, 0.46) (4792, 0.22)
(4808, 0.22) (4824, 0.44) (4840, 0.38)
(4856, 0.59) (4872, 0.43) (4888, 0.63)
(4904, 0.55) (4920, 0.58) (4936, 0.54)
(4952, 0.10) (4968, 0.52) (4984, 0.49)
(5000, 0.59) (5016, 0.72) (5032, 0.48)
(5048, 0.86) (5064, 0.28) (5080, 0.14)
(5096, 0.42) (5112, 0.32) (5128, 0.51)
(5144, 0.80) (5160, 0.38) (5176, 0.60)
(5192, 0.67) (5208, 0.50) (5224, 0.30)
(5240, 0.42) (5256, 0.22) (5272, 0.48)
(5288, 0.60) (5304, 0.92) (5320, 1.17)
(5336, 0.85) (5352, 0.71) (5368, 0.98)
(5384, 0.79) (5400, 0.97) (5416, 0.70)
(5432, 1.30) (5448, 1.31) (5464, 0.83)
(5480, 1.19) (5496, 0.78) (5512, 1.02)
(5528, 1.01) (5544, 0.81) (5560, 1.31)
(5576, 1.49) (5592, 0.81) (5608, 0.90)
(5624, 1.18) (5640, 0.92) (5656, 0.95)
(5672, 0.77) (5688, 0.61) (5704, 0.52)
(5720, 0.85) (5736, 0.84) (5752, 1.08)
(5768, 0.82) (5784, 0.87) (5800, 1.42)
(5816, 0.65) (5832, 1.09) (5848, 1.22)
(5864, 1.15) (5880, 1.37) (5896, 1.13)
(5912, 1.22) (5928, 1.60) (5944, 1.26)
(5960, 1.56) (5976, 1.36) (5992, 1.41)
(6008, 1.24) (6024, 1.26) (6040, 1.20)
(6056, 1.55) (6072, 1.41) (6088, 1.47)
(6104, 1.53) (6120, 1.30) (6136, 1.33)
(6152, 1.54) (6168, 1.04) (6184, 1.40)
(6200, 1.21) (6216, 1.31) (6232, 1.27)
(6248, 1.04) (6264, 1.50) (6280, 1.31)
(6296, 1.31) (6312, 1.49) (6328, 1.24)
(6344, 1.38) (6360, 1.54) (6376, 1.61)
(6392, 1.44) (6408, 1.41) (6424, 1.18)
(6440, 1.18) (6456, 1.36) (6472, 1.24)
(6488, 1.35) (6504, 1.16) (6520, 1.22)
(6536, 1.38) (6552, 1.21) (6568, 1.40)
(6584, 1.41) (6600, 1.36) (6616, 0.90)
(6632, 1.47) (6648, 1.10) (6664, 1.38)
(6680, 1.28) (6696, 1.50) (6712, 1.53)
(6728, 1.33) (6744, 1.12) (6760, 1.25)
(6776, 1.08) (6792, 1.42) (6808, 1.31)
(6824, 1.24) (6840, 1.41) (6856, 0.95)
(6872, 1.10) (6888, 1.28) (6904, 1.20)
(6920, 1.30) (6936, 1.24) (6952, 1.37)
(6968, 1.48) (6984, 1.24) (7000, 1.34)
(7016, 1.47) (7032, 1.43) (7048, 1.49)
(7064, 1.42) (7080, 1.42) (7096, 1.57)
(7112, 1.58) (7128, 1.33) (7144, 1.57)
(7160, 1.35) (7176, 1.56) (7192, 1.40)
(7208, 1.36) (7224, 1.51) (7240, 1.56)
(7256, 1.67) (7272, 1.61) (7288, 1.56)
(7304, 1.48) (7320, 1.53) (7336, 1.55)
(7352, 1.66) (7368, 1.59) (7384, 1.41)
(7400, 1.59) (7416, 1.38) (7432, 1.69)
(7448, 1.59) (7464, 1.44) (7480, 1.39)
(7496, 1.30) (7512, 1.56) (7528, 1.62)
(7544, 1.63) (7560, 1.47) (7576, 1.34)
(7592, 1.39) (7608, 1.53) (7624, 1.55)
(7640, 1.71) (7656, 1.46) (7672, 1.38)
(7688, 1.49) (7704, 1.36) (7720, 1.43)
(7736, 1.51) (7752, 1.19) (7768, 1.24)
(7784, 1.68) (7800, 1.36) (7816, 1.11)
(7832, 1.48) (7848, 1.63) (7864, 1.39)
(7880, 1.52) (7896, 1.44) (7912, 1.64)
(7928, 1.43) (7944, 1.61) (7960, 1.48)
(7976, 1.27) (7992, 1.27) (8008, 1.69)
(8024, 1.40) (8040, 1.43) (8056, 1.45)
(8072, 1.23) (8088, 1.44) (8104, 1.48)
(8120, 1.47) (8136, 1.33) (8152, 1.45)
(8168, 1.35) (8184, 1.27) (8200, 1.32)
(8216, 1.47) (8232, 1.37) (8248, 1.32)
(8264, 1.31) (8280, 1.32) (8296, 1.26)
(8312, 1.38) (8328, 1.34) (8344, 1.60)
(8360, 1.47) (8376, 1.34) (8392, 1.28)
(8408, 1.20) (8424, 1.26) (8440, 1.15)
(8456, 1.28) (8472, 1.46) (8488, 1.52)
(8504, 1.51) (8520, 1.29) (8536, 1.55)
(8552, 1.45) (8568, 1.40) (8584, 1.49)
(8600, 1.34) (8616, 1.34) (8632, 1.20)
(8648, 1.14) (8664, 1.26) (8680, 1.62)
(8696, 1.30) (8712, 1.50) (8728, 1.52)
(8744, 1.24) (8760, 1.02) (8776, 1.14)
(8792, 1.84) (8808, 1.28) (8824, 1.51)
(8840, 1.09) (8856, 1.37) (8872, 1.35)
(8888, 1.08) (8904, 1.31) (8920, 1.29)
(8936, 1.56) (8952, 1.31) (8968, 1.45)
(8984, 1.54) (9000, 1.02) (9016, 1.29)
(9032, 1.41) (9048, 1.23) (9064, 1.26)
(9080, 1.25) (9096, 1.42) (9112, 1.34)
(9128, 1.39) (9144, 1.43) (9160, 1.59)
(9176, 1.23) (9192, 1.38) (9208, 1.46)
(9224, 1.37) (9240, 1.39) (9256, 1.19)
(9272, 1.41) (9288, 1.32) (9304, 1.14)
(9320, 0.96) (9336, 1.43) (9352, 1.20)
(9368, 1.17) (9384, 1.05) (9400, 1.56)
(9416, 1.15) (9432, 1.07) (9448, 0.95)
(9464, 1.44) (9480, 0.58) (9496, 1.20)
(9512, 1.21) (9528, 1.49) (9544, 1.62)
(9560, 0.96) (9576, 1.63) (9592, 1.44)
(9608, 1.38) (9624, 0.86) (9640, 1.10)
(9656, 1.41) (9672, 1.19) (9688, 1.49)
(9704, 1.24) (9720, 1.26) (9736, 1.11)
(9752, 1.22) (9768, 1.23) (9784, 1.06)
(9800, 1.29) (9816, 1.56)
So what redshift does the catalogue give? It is 0.33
